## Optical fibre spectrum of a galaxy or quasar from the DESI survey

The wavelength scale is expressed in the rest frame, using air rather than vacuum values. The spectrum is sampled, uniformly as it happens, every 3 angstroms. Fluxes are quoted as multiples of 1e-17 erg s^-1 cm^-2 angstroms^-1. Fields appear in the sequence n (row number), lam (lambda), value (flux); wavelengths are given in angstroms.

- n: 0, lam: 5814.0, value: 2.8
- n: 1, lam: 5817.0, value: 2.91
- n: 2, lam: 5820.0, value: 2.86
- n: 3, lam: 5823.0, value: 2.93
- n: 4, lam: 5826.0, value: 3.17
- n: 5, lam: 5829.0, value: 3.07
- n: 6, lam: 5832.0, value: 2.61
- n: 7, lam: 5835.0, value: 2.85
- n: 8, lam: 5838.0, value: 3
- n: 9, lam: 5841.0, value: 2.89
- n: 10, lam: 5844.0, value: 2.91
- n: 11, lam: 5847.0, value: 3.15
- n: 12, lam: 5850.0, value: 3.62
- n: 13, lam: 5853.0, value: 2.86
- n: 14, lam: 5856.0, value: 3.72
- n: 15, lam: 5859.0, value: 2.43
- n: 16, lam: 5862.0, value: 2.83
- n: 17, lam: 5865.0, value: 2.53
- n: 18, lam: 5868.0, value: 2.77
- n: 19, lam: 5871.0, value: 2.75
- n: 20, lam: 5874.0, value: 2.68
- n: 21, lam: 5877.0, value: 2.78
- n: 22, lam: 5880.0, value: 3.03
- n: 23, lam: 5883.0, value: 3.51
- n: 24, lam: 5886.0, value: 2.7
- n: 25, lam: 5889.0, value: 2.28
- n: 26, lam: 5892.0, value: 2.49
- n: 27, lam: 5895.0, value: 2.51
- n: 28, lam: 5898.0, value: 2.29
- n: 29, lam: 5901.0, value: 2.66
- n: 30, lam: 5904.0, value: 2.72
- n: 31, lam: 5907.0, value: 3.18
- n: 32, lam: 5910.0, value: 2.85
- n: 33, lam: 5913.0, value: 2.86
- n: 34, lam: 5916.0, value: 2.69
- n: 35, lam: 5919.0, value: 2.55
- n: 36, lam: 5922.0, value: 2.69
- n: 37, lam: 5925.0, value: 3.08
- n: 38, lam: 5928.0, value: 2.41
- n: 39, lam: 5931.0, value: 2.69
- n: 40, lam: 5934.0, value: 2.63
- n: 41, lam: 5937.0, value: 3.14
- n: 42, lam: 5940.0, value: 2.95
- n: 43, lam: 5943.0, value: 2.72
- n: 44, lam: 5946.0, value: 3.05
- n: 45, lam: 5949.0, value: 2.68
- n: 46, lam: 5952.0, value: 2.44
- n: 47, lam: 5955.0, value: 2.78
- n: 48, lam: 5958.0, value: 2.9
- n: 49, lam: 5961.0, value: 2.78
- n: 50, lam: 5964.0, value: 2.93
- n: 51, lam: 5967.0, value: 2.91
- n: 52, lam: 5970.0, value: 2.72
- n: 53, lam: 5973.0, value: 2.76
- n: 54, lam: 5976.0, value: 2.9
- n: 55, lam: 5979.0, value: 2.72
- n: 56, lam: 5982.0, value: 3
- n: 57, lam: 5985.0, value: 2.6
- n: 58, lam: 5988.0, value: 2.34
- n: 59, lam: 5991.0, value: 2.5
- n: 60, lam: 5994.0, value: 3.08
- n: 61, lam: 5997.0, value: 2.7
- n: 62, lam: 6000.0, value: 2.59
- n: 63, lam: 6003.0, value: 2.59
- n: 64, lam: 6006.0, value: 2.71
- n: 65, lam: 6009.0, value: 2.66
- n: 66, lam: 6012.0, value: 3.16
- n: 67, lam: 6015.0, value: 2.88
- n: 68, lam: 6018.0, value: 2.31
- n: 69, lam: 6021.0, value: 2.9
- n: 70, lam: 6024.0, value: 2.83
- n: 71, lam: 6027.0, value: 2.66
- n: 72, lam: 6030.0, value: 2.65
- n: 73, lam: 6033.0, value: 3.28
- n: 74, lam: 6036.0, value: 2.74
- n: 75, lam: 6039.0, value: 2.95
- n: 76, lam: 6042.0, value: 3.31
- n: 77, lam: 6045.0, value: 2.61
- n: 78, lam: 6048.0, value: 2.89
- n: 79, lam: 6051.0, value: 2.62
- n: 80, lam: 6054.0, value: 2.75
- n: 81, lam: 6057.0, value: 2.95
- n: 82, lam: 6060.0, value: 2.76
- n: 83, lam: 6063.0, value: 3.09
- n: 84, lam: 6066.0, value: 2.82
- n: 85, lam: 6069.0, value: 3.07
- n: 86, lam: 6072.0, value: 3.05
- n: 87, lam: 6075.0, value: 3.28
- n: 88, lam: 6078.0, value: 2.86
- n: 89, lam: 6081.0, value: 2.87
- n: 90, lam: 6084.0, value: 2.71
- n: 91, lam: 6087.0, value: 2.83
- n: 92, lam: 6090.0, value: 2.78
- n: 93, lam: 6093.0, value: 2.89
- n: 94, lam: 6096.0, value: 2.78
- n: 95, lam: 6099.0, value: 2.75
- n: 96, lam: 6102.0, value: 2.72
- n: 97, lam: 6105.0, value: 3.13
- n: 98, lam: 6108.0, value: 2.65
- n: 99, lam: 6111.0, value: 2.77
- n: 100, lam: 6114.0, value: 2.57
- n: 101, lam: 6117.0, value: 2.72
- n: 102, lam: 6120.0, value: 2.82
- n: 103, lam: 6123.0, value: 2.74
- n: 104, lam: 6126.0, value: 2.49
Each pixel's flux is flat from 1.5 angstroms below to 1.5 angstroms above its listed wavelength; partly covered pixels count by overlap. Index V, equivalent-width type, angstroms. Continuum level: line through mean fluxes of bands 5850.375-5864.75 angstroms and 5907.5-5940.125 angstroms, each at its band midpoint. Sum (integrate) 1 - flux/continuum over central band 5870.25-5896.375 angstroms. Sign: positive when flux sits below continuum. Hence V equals 1.4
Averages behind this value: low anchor 2.97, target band 2.75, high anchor 2.78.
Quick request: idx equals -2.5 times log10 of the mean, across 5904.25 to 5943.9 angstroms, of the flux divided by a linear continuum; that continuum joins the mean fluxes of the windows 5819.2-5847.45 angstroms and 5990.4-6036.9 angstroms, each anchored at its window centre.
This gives 0.02 mag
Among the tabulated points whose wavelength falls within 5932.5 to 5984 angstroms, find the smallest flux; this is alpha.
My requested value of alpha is 2.44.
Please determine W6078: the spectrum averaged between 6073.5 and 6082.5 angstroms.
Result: 3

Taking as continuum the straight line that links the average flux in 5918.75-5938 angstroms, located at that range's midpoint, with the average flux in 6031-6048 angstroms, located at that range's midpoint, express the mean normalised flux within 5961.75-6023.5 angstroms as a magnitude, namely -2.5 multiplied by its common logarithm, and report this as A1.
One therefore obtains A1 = 0.05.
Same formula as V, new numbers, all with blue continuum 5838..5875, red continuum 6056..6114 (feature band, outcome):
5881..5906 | 2.23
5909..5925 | 0.88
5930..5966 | 1.23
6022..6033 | 0.34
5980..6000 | 1.40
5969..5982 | 0.45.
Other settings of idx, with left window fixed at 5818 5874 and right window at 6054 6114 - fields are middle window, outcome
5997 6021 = 0.069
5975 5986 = 0.034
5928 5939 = 0.054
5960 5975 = 0.030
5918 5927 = 0.057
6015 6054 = 0.027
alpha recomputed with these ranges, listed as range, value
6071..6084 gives 2.71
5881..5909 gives 2.28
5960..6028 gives 2.31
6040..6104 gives 2.61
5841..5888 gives 2.43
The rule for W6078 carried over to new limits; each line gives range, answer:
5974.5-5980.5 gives 2.81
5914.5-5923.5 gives 2.64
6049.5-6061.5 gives 2.77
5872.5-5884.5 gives 3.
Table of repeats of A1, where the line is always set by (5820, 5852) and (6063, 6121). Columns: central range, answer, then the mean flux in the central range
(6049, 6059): 0.04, 2.78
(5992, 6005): 0.07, 2.73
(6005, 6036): 0.04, 2.8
